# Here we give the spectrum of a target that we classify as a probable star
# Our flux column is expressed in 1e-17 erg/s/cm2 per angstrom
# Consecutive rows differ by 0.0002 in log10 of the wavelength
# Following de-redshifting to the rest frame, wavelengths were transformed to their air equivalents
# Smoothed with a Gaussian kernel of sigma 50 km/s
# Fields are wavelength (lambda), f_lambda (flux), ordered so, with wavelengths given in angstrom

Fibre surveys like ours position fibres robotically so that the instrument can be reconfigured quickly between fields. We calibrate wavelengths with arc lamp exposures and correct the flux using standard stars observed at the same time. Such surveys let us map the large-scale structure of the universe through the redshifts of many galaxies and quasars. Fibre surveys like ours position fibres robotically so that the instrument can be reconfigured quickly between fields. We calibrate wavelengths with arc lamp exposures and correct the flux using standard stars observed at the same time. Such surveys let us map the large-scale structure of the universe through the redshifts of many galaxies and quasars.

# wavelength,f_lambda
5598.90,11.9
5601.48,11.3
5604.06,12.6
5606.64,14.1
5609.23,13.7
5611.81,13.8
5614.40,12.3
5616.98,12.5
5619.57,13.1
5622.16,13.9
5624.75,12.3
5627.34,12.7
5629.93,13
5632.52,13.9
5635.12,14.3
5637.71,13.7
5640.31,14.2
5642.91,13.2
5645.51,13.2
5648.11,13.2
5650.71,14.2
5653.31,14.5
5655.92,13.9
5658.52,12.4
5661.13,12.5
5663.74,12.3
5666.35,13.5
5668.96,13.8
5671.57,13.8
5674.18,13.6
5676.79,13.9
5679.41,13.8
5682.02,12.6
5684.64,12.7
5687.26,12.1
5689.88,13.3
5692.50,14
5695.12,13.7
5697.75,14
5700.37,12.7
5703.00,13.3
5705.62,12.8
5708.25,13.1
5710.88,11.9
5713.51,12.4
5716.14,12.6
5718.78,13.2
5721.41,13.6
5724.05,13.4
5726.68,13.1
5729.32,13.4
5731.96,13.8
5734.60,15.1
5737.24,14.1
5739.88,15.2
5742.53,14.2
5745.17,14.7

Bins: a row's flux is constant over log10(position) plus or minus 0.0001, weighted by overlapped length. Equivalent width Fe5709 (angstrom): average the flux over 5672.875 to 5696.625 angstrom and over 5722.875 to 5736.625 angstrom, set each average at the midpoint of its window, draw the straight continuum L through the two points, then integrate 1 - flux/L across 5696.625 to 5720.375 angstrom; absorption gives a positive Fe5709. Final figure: 1.2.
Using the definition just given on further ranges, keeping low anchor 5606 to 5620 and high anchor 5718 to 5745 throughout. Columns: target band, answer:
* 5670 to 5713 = 1.6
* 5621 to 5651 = -0.2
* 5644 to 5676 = 0.2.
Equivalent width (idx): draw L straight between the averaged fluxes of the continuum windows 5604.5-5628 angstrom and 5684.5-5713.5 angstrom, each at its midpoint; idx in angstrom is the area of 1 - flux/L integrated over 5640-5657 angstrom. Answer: -0.8 angstrom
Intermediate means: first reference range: 13.1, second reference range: 13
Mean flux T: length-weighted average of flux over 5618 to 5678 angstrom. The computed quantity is 13.4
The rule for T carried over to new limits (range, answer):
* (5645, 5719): 13.2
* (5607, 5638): 13.3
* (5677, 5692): 13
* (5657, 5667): 12.6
